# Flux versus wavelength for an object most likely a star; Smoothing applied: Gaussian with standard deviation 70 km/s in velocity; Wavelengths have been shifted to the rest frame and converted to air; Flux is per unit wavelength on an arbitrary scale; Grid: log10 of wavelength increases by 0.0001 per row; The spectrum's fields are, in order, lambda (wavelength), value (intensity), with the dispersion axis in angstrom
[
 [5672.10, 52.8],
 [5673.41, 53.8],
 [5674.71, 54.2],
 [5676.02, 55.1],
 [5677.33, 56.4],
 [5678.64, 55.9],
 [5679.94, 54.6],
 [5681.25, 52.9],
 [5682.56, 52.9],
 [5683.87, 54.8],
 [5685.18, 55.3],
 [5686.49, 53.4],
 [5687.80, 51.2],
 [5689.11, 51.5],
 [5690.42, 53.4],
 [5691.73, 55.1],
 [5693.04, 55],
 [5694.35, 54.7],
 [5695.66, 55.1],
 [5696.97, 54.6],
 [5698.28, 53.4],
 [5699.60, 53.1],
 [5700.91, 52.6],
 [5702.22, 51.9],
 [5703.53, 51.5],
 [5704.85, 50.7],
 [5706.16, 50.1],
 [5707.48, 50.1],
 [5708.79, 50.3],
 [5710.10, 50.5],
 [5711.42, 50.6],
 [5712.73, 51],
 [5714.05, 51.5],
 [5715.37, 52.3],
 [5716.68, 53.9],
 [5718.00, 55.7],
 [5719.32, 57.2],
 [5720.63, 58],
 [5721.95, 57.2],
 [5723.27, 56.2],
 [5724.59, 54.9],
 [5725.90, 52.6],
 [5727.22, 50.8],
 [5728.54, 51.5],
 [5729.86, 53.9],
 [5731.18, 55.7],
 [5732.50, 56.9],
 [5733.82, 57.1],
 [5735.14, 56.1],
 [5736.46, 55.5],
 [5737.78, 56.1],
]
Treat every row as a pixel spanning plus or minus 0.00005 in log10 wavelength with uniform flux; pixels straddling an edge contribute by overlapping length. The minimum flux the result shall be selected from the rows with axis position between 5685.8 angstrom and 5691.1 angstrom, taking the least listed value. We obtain 51.2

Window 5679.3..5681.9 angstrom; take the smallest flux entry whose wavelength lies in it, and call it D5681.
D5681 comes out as 52.9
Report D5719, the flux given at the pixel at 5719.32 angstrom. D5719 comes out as 57.2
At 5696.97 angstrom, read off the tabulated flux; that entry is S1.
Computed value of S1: 54.6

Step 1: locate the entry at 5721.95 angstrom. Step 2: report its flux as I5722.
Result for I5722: 57.2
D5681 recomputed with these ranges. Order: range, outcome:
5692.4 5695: 54.7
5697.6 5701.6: 52.6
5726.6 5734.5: 50.8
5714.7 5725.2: 52.3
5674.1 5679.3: 54.2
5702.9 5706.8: 50.1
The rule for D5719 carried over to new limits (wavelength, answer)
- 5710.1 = 50.5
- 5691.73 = 55.1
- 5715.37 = 52.3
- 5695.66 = 55.1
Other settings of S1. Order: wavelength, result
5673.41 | 53.8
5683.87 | 54.8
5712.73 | 51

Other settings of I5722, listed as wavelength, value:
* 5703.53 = 51.5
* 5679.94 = 54.6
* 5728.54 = 51.5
